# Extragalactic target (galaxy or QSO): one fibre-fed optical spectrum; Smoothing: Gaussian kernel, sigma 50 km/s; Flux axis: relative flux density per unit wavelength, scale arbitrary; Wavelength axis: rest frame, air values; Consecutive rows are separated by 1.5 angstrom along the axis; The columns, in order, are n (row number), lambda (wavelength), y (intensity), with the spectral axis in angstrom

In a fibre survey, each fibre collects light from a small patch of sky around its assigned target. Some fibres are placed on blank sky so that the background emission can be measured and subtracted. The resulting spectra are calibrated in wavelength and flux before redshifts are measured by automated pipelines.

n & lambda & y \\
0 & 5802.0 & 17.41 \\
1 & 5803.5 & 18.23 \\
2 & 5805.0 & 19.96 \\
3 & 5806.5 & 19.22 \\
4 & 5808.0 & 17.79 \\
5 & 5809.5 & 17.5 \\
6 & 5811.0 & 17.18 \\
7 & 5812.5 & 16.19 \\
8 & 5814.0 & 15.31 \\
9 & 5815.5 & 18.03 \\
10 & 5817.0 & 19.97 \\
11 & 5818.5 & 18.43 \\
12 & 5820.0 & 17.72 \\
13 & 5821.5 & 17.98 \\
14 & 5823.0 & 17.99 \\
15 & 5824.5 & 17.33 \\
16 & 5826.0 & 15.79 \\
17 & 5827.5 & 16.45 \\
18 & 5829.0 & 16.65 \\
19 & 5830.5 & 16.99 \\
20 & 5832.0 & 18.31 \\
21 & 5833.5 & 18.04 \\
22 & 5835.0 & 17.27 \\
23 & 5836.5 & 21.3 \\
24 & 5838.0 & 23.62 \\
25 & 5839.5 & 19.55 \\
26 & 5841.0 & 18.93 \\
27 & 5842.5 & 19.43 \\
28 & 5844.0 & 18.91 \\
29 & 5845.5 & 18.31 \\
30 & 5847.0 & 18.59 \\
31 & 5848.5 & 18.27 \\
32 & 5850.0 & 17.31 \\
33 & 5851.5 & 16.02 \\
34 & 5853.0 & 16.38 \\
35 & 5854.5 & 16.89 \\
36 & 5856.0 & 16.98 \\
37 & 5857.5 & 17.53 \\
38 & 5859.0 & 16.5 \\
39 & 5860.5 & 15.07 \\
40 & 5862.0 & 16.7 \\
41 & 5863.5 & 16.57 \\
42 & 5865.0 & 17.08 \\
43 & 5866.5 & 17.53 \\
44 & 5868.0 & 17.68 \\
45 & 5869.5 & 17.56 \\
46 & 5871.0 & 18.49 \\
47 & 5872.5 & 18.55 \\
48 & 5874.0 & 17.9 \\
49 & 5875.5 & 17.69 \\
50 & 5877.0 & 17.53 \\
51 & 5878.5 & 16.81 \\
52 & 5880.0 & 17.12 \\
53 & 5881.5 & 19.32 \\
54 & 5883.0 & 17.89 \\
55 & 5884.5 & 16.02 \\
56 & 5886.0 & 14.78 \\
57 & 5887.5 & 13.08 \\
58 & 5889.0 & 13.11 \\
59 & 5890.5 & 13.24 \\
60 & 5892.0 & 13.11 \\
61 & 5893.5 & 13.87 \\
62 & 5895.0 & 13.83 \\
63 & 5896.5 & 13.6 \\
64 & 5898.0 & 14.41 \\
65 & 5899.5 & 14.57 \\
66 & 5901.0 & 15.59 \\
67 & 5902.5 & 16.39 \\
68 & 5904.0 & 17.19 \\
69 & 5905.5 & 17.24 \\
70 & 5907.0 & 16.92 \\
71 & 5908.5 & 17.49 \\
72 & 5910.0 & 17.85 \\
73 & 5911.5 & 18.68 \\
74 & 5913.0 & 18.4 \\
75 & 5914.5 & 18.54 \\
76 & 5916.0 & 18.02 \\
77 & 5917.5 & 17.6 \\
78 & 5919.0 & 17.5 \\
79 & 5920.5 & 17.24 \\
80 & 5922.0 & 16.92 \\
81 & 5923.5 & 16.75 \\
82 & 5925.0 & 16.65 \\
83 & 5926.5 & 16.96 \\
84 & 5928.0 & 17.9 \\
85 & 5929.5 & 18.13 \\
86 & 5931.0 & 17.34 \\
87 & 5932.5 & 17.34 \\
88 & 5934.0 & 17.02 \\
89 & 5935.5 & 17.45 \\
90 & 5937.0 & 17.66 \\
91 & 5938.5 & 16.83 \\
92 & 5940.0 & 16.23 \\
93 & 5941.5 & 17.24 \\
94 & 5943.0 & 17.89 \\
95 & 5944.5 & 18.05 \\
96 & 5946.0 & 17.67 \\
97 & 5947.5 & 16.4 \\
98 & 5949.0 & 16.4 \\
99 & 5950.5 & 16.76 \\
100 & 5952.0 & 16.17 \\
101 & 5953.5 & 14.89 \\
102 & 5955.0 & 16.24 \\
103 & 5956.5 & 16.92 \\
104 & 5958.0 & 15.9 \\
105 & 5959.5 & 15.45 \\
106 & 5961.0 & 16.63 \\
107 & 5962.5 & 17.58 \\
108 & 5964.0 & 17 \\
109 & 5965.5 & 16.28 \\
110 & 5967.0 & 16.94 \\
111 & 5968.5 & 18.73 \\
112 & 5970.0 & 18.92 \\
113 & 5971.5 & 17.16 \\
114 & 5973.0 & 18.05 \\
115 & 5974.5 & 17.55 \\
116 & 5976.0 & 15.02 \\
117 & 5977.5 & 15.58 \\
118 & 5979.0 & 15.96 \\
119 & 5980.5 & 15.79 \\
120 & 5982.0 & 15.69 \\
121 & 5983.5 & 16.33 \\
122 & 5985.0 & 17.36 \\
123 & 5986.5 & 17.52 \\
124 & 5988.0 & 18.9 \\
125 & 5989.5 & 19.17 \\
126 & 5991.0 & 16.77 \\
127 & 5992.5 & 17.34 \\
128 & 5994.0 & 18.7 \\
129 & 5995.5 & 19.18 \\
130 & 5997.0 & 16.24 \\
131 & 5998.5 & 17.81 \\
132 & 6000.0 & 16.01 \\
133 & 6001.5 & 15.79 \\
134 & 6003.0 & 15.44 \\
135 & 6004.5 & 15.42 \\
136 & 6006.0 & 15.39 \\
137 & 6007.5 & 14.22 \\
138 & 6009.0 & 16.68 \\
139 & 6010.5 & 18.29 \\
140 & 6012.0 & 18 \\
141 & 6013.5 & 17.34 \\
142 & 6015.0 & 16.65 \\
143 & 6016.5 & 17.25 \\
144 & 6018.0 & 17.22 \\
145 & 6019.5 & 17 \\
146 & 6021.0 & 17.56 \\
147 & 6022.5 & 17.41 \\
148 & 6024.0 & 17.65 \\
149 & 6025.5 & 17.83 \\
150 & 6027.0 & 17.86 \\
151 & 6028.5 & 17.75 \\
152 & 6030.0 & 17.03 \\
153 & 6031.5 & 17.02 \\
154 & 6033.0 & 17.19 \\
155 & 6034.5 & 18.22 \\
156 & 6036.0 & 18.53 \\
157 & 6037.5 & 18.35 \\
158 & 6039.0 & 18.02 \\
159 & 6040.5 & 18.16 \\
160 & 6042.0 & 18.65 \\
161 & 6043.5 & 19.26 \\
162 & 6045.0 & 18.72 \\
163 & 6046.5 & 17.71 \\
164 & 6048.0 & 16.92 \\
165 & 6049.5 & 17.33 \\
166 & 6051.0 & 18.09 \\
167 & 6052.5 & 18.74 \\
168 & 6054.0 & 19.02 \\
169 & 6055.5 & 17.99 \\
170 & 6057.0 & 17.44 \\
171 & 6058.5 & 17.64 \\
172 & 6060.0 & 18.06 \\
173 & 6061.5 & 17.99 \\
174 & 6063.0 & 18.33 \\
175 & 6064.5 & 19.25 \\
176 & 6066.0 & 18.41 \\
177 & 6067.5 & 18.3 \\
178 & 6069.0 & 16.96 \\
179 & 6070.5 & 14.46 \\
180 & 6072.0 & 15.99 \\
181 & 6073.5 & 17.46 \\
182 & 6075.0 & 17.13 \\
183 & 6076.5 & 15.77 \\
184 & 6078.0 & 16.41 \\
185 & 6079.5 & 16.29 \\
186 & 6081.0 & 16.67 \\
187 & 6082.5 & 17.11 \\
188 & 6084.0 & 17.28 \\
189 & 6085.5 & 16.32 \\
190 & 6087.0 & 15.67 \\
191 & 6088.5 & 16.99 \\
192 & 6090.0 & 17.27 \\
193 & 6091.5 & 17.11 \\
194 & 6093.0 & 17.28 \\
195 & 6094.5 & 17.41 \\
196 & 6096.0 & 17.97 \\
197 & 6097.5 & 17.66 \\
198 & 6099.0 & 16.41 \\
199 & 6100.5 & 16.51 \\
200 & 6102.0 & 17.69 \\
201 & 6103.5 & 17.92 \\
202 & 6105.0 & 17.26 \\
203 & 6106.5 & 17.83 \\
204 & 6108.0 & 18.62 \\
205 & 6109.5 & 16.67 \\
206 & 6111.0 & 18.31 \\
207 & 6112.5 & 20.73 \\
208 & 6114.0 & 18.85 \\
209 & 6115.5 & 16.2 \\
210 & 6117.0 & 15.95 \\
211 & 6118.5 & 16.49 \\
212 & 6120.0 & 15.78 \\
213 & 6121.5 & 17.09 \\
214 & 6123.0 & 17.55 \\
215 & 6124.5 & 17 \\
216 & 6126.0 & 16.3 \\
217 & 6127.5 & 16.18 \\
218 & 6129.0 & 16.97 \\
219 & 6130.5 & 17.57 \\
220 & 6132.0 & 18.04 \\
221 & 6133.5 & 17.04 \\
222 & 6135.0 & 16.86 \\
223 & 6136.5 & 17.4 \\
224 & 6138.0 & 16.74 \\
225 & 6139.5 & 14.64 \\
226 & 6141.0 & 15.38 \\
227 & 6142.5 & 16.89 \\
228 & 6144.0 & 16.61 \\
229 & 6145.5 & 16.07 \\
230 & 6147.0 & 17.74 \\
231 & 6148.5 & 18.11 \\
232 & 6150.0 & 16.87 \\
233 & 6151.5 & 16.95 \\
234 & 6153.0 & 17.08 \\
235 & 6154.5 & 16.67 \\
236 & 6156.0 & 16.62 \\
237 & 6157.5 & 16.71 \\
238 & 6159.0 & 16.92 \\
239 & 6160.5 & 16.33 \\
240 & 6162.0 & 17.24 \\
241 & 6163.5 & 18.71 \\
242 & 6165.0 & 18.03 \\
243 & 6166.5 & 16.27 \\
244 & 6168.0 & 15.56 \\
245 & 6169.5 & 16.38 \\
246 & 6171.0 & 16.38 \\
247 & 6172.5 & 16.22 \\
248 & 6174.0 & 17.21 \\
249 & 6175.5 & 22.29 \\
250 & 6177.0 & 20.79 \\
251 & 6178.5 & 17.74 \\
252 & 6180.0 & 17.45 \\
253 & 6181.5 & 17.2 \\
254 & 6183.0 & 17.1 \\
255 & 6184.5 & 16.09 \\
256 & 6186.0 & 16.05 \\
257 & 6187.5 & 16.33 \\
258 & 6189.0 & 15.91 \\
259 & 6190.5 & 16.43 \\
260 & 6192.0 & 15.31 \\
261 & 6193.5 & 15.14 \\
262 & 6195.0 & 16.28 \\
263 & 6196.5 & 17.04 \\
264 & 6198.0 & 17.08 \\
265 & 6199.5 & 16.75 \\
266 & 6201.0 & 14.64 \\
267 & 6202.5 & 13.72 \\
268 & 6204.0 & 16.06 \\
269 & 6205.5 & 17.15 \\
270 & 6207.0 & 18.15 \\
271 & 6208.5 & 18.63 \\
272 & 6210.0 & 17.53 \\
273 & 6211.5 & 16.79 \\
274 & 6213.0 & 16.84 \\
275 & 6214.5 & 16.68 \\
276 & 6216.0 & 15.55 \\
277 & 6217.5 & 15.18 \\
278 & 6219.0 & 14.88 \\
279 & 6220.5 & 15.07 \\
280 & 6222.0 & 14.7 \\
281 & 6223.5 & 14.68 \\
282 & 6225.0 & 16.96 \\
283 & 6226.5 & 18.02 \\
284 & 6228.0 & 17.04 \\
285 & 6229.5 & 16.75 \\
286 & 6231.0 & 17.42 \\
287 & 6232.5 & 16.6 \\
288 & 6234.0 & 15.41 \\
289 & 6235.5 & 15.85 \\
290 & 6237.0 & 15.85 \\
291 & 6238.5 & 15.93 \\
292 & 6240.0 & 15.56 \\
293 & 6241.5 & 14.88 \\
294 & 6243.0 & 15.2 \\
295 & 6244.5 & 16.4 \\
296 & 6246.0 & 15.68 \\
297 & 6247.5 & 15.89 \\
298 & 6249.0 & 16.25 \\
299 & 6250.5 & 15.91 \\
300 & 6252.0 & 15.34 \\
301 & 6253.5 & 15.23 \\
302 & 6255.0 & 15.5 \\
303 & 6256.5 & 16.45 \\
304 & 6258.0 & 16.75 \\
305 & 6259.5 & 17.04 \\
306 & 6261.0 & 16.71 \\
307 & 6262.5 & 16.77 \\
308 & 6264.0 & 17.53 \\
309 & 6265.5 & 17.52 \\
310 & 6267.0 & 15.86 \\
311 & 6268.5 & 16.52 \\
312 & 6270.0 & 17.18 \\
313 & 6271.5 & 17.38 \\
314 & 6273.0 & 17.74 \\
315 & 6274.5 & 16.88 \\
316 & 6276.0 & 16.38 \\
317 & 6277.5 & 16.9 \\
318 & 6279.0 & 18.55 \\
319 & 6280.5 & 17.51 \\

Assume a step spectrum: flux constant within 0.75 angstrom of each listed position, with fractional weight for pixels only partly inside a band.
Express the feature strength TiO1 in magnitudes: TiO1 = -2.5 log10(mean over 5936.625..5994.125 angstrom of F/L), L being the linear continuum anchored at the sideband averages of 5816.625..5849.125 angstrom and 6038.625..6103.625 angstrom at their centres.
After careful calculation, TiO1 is 0.06 mag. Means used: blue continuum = 18.4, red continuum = 17.4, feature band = 16.9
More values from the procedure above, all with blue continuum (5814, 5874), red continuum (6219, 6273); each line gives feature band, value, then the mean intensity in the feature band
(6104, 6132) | -0.04 mag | 17.3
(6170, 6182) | -0.10 mag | 18.1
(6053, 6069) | -0.08 mag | 18.2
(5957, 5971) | 0.02 mag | 17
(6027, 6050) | -0.05 mag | 17.9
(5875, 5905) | 0.14 mag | 15.5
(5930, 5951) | 0.02 mag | 17.2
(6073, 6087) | 0.02 mag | 16.6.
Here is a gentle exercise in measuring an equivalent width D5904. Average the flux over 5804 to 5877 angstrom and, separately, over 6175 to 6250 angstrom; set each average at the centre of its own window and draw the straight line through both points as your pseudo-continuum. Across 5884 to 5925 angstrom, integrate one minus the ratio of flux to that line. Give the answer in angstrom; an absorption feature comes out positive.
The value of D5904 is 3.7 angstrom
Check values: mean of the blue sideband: 17.8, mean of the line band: 16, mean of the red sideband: 16.4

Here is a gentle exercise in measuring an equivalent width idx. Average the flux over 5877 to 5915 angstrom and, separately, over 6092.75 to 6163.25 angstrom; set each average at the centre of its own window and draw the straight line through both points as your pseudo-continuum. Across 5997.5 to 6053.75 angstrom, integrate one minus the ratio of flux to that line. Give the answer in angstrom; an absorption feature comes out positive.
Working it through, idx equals -2.6 angstrom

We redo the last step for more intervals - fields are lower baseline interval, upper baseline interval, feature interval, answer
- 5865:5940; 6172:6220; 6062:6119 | -1.7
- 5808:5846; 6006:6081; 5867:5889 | 1.1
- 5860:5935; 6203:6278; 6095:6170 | -2.8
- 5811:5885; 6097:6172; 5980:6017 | 0.9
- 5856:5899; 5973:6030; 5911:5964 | -1.8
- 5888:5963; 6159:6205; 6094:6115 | -1.4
